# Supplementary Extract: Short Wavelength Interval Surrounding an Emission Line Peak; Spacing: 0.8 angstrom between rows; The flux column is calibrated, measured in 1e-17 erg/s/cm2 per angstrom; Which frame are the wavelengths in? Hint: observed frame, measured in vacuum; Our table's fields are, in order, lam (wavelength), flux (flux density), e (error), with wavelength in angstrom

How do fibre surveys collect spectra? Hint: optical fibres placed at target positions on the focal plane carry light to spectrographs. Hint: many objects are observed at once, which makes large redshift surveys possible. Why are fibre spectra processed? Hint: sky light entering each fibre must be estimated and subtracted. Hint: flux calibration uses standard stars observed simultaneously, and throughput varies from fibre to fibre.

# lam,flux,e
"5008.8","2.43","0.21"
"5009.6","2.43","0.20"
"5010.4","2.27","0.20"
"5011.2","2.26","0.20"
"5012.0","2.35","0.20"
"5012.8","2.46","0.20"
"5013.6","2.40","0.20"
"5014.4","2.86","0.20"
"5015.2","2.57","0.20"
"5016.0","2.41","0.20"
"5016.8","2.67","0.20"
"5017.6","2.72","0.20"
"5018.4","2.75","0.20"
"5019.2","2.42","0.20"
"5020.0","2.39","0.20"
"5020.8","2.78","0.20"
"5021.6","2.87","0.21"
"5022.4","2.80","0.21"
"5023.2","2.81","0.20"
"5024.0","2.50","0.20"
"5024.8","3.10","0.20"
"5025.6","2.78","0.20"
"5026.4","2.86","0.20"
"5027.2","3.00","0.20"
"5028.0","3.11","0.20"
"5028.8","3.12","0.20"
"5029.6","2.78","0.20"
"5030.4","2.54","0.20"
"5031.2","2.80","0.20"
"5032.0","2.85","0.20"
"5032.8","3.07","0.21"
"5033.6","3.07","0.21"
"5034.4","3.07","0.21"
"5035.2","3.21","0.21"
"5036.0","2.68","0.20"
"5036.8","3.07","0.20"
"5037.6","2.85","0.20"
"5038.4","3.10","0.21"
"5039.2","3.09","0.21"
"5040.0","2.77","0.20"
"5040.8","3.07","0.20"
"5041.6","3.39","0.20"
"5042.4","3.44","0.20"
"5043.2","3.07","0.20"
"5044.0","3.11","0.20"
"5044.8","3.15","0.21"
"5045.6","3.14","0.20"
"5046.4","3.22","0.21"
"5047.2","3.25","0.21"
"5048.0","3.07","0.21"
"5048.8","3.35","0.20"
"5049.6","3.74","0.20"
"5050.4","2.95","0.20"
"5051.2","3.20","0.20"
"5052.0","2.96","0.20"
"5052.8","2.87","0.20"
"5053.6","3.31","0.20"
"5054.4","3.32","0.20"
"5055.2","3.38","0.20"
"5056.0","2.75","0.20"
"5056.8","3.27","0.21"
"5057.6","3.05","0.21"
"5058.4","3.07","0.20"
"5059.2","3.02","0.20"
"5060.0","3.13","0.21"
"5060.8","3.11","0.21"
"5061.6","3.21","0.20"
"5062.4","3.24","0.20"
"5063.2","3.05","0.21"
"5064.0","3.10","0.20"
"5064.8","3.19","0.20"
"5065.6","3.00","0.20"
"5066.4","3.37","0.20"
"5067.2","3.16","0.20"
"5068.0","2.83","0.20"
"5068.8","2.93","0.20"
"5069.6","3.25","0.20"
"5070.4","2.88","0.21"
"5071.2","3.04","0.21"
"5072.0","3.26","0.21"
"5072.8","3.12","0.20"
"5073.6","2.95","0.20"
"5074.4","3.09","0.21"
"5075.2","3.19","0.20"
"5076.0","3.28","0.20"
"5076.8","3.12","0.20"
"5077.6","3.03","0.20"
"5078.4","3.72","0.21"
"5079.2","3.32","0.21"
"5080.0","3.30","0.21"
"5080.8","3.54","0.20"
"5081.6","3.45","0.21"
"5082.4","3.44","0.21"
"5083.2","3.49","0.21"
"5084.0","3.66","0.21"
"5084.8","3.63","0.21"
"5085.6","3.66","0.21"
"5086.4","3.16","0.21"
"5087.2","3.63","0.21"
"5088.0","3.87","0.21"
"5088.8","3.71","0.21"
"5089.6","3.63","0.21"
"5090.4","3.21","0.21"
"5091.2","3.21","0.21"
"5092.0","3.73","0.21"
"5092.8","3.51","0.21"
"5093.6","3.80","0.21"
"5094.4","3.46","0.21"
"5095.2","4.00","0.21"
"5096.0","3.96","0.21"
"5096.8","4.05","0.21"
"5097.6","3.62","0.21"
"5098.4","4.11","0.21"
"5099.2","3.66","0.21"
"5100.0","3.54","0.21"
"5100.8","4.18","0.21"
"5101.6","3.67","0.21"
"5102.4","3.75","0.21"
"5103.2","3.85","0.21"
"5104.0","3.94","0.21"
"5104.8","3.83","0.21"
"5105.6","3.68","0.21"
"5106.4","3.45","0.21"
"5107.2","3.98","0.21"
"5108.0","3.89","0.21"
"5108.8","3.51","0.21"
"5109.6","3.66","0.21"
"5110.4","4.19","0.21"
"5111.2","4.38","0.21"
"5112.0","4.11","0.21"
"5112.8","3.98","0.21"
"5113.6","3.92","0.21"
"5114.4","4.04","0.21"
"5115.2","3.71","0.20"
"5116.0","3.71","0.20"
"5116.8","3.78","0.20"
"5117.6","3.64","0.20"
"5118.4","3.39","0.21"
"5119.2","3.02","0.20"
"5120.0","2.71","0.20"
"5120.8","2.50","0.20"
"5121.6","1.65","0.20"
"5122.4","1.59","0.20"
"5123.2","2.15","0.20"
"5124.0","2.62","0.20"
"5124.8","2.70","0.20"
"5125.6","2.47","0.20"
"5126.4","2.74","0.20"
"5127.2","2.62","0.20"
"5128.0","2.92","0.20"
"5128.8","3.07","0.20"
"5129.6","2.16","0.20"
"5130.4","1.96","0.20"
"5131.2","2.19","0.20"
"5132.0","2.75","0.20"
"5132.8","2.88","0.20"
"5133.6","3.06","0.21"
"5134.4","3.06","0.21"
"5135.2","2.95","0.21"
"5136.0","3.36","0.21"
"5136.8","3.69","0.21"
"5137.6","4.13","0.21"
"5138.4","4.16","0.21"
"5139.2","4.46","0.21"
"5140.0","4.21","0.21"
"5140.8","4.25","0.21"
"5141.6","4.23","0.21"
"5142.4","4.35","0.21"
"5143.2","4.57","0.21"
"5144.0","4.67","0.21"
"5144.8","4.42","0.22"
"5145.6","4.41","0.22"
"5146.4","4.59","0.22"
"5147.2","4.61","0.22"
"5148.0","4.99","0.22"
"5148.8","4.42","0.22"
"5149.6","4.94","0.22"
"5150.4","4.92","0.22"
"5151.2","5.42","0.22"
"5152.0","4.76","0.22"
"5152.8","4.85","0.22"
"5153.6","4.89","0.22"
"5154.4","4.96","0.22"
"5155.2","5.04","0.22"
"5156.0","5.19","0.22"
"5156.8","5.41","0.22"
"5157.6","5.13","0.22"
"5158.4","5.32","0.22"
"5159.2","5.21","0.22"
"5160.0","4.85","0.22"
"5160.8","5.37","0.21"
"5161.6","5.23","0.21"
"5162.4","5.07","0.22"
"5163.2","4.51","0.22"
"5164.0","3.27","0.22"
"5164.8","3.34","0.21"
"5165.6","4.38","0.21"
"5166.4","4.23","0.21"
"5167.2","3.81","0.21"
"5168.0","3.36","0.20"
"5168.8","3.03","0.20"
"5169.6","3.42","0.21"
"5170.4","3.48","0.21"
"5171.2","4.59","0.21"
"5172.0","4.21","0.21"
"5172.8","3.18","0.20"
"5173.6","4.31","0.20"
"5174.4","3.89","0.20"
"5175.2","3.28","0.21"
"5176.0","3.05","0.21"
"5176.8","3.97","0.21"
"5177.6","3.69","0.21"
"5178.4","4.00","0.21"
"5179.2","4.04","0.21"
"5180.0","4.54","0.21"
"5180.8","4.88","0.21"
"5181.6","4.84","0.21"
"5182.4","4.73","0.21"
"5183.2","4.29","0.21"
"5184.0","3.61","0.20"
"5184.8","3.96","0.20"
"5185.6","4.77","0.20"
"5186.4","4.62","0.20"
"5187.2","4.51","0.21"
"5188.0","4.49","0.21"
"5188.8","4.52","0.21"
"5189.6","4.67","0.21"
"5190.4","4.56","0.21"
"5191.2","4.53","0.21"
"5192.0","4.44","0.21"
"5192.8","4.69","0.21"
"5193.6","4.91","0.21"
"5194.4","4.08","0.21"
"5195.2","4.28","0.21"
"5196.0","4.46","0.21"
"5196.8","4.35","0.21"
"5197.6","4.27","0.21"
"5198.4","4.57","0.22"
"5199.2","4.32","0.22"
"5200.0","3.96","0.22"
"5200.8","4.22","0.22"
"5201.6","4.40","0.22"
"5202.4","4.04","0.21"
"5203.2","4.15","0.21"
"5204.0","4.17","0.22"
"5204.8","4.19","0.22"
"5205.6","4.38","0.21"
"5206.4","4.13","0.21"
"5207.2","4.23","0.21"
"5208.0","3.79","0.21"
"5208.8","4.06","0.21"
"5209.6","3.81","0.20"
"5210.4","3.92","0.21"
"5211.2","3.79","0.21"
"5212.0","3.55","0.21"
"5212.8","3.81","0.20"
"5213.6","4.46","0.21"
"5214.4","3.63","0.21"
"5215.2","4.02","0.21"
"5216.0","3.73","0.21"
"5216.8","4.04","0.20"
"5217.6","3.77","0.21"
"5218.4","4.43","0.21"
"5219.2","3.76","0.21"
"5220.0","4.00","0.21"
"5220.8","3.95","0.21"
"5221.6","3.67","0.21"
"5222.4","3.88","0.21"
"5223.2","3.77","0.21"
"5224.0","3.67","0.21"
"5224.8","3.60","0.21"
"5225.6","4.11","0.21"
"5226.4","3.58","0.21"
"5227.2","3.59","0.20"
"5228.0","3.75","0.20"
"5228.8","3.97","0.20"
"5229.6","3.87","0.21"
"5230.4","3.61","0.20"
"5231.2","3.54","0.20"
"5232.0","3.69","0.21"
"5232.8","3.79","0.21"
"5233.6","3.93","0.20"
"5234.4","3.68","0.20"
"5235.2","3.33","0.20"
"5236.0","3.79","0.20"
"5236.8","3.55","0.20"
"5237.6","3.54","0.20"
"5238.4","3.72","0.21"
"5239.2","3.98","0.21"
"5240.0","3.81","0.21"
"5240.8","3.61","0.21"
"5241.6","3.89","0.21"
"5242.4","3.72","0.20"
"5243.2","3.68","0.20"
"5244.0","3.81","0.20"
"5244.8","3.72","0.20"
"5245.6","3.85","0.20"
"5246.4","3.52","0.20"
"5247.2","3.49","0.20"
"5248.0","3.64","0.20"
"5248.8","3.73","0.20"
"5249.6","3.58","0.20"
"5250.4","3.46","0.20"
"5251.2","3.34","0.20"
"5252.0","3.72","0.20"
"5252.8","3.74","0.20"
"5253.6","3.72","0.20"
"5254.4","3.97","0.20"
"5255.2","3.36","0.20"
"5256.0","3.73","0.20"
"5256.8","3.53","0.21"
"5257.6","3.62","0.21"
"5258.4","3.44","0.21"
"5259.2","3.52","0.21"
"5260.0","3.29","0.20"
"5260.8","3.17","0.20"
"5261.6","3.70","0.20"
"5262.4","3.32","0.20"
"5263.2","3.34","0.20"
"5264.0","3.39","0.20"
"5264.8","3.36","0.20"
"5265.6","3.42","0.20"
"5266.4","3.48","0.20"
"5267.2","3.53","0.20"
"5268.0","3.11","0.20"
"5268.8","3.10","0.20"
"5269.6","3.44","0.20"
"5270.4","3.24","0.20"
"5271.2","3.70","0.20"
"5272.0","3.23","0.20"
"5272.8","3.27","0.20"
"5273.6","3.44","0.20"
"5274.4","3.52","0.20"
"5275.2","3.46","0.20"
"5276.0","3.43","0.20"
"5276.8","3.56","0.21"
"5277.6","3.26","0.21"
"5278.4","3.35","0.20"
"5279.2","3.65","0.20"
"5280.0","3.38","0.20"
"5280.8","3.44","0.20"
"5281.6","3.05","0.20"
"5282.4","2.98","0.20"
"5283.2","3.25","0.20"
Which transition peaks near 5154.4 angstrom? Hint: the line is C IV 1549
